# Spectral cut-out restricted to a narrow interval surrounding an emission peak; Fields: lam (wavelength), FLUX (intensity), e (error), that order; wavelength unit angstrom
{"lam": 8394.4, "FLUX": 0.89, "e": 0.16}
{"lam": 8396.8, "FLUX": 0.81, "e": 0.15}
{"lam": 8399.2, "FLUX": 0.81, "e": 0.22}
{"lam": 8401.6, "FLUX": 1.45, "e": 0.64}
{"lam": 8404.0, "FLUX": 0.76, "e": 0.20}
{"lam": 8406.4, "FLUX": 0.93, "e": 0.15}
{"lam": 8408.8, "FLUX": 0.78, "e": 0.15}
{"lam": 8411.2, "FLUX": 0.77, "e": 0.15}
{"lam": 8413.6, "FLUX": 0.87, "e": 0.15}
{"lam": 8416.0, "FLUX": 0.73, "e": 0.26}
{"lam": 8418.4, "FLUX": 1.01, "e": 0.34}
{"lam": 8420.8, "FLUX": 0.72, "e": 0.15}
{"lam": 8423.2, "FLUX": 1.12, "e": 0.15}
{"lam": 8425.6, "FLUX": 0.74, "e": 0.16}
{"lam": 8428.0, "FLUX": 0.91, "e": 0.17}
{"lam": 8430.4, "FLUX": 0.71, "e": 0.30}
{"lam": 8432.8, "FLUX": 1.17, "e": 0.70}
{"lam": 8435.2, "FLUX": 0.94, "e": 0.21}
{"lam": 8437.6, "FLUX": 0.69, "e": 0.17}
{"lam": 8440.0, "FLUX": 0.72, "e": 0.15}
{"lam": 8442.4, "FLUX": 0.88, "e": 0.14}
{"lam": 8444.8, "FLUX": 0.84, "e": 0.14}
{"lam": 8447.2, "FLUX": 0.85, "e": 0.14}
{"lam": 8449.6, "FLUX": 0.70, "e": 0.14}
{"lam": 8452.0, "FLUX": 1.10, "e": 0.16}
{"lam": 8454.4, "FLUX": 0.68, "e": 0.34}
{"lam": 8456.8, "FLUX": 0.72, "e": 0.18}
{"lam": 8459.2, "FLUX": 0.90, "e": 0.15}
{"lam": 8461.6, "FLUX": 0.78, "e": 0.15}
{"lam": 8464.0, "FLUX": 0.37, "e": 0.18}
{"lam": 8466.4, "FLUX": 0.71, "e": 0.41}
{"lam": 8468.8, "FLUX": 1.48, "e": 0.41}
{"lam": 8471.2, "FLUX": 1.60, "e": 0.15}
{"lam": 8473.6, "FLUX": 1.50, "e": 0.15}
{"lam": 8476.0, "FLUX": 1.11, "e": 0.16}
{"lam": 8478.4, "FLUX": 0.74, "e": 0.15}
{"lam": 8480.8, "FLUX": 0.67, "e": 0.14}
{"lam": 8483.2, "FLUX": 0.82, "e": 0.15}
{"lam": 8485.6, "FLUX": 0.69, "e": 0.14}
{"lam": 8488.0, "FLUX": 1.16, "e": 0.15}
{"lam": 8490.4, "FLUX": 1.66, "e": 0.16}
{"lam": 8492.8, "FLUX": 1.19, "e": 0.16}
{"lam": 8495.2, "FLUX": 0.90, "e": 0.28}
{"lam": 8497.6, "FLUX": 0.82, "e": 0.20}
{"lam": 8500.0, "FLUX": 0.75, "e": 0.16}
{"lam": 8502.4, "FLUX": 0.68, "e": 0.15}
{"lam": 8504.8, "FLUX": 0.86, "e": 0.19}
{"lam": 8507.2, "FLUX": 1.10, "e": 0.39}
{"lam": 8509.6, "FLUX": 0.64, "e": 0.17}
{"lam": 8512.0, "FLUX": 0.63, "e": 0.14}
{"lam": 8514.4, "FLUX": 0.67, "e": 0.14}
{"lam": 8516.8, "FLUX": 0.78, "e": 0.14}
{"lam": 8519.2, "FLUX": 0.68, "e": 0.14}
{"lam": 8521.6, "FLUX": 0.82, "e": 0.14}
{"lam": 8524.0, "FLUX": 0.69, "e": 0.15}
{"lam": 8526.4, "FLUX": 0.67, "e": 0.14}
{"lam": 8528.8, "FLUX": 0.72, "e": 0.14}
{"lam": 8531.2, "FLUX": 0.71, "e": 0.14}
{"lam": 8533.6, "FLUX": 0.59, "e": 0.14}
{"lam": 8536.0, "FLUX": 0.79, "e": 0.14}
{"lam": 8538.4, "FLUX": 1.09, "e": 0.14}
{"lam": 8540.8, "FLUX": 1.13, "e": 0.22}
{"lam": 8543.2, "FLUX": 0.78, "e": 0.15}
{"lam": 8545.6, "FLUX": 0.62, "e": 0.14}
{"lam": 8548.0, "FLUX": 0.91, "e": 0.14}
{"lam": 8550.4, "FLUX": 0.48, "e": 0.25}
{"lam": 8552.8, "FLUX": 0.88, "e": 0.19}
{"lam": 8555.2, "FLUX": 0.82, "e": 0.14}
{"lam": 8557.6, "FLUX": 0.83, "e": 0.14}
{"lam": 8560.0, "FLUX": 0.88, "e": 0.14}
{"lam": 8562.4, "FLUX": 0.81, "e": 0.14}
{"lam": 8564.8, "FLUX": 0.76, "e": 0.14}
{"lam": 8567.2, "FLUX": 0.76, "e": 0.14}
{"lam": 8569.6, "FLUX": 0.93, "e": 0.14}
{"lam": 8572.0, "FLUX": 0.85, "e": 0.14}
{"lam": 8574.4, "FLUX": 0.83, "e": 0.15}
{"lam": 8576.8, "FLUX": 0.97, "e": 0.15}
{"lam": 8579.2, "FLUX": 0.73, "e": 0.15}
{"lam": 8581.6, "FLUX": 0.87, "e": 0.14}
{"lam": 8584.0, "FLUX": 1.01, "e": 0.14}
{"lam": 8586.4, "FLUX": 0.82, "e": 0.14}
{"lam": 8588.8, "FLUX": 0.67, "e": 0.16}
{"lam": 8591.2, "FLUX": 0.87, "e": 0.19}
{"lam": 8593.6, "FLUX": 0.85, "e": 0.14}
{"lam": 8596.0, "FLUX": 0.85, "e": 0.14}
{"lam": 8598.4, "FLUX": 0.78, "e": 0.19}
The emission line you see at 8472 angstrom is [S II]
